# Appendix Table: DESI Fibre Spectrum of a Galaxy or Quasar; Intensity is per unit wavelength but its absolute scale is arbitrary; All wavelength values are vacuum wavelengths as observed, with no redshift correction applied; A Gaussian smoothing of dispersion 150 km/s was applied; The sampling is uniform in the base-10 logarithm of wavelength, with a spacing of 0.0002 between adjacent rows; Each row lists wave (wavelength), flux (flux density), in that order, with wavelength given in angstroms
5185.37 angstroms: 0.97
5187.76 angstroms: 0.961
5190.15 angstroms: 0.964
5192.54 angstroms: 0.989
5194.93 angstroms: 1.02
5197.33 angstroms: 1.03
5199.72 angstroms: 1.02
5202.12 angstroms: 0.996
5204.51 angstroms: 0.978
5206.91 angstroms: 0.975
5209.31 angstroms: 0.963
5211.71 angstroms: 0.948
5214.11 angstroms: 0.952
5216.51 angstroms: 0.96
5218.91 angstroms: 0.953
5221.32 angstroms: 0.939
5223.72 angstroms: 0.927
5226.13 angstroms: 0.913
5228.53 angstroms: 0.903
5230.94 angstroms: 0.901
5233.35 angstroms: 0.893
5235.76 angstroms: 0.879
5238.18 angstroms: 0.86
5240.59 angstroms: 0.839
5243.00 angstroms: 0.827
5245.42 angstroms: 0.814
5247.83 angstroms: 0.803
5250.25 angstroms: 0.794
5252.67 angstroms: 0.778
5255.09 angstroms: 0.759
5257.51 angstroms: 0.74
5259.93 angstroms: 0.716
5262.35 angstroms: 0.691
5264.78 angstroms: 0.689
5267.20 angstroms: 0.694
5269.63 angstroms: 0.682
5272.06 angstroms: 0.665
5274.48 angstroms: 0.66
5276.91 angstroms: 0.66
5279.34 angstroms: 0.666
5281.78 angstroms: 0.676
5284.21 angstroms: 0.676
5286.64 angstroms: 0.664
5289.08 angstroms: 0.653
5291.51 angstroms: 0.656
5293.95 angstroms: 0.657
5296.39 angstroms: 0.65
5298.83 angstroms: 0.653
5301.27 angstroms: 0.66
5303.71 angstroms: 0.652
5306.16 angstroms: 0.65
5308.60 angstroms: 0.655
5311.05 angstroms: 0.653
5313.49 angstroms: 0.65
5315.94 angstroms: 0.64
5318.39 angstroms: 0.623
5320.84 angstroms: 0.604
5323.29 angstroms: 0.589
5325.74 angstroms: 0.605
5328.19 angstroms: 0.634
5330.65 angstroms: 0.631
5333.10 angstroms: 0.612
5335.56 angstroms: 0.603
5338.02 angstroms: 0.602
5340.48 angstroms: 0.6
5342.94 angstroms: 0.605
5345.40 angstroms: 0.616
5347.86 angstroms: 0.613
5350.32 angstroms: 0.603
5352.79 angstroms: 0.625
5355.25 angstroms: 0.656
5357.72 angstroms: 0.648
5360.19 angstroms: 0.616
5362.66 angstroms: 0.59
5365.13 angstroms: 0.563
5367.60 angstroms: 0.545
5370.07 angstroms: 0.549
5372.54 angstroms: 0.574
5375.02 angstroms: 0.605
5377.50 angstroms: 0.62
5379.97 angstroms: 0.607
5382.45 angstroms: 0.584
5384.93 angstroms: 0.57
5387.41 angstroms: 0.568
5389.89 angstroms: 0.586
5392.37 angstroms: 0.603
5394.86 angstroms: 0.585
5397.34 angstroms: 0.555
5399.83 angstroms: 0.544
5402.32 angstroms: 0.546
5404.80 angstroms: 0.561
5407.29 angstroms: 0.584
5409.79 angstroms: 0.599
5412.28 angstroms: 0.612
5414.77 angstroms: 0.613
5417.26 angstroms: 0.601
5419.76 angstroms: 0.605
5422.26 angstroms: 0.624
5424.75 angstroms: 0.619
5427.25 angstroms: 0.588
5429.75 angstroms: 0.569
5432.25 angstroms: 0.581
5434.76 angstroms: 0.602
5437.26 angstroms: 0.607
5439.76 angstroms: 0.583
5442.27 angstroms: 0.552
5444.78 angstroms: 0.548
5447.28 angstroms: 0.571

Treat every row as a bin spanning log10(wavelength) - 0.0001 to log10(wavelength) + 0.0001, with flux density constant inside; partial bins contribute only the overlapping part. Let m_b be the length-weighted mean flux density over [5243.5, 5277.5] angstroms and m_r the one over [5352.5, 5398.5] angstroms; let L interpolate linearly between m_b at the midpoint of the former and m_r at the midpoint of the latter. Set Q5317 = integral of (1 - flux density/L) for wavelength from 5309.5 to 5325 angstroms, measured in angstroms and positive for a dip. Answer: 0.8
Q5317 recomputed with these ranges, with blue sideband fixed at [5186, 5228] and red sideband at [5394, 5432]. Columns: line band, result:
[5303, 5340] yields 6.39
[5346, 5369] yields 2.79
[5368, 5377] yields 1.16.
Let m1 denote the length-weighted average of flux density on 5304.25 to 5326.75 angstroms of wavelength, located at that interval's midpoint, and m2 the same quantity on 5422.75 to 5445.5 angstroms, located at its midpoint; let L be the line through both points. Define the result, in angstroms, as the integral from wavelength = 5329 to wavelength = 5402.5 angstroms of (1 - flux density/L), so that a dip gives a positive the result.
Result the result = 2.0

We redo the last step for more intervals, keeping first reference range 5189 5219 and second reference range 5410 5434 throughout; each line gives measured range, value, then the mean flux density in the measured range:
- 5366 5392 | 3.6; 0.581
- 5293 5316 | 4.4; 0.652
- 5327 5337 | 1.8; 0.619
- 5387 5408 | 2.4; 0.57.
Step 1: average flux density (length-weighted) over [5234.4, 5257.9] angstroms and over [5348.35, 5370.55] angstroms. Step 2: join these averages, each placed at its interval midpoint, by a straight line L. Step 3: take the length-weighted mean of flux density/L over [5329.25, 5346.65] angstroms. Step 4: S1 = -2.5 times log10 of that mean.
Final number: 0.05 mag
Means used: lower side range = 0.812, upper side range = 0.602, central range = 0.61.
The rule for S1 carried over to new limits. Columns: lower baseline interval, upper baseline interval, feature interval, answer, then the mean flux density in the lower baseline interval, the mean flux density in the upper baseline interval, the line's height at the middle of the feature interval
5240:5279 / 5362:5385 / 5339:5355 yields 0.006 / 0.735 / 0.581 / 0.617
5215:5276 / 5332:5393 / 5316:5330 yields 0.095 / 0.811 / 0.598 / 0.67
